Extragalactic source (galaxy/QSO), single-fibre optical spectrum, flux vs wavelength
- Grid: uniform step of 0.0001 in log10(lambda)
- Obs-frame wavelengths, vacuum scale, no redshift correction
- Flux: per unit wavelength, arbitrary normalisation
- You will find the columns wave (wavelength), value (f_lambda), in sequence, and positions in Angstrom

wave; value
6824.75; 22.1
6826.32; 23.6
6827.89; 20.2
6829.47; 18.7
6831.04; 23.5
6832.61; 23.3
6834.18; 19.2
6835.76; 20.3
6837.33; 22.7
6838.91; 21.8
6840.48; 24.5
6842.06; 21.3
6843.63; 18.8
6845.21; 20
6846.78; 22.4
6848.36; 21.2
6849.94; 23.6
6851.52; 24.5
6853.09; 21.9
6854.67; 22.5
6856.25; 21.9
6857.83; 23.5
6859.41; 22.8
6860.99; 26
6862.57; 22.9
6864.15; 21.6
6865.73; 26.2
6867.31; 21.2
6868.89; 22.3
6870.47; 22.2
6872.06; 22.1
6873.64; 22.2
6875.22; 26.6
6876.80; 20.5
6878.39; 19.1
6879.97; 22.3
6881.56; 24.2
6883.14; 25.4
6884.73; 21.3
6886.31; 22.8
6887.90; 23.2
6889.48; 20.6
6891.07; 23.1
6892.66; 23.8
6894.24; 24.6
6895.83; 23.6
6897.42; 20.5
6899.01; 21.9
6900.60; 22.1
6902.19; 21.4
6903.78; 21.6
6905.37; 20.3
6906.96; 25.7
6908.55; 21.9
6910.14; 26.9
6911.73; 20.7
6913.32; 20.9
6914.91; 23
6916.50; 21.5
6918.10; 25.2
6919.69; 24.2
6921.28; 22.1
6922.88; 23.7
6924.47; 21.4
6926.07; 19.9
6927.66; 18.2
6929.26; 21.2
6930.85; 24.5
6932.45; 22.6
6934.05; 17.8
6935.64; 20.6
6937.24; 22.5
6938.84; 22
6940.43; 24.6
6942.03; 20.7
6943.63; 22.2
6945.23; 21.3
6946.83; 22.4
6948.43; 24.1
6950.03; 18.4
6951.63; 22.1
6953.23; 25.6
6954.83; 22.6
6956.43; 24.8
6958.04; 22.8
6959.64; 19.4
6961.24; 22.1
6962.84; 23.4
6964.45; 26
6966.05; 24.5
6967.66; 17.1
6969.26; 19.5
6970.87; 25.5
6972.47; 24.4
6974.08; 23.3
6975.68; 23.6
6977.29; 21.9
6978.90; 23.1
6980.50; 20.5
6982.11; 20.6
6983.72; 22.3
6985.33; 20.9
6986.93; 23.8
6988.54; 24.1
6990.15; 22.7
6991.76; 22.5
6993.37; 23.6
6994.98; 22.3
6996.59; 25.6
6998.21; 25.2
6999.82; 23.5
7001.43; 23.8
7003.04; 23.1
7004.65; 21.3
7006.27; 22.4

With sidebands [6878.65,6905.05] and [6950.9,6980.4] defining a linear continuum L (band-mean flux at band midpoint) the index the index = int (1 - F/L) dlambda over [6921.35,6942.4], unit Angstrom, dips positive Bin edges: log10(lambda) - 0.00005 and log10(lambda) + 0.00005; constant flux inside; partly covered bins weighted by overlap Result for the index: 1.05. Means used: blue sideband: 22.5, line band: 21.6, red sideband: 22.8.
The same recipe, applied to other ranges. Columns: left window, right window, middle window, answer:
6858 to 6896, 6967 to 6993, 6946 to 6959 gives -0.2 Angstrom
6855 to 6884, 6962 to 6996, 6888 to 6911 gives 0.1 Angstrom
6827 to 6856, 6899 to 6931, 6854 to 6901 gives -1.7 Angstrom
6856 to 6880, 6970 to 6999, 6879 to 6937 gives 1.3 Angstrom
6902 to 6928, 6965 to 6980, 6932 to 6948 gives 0.5 Angstrom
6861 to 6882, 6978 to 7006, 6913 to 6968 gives 1.4 Angstrom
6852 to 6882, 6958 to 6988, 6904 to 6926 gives -0.2 Angstrom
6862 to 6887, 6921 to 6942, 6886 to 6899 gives -0.2 Angstrom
